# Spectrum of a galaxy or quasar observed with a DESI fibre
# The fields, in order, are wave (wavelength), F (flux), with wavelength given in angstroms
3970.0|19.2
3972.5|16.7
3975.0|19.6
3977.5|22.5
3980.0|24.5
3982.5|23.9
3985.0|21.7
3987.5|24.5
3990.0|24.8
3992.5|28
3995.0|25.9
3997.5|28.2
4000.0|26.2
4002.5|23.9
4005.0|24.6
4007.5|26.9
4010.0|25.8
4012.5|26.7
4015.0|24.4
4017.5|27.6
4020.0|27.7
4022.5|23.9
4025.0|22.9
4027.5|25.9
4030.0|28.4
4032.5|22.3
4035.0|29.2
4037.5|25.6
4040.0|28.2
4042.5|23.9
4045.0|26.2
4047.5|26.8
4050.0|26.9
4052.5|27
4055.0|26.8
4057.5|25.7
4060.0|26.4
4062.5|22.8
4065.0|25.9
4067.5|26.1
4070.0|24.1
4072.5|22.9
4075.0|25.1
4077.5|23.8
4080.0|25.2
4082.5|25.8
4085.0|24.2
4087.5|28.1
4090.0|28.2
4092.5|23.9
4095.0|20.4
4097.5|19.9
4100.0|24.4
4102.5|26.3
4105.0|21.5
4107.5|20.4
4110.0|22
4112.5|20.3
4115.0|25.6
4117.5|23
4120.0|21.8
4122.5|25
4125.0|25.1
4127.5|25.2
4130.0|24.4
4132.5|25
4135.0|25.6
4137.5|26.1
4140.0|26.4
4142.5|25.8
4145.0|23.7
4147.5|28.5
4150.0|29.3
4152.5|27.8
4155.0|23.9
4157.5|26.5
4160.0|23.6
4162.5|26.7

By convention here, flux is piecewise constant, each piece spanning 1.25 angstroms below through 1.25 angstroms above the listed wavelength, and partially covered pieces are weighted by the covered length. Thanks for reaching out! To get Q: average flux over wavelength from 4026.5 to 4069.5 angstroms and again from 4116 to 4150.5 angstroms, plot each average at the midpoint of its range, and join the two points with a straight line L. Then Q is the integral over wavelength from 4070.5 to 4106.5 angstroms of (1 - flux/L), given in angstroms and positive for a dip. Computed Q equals 2.1 angstroms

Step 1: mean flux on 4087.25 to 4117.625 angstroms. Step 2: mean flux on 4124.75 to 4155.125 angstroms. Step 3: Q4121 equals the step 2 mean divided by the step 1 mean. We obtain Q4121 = 1.1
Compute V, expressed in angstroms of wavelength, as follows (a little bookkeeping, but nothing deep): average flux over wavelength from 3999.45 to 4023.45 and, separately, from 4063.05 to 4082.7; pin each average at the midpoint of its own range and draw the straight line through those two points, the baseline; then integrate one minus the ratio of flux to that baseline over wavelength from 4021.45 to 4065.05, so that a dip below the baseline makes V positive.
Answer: -1.0 angstroms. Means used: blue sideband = 25.8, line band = 25.8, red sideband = 24.7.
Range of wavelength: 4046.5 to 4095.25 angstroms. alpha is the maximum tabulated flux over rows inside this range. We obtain 28.2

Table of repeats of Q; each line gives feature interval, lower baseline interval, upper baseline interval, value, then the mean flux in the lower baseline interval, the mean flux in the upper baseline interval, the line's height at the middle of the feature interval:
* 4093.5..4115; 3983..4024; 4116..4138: 2.26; 25.6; 24.5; 24.7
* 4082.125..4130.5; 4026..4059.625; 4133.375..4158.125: 4.80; 26.4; 26.3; 26.3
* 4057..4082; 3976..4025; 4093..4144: -0.46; 25.3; 23.7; 24.4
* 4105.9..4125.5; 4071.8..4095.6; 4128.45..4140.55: 1.91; 24.9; 25.4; 25.2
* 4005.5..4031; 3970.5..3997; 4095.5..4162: -2.62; 23.2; 24.5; 23.5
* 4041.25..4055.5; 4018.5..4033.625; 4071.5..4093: -0.54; 25.2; 25.3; 25.3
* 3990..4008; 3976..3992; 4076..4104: -1.67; 23.8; 24.5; 23.9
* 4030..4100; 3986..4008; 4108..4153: 0.21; 25.8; 24.9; 25.4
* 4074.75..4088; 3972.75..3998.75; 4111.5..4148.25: -0.39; 24.1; 24.7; 24.5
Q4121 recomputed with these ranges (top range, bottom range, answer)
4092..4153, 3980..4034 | 0.95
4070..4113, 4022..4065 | 0.92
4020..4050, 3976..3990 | 1.10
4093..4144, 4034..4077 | 0.92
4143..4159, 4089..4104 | 1.12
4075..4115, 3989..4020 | 0.91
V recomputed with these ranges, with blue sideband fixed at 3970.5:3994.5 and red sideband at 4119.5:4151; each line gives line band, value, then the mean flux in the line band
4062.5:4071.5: -0.2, 24.9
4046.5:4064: -1.4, 26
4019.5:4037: -1.5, 25.7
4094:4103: 0.9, 22.5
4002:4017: -1.4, 25.6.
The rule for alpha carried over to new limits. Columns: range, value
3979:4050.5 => 29.2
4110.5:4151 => 29.3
